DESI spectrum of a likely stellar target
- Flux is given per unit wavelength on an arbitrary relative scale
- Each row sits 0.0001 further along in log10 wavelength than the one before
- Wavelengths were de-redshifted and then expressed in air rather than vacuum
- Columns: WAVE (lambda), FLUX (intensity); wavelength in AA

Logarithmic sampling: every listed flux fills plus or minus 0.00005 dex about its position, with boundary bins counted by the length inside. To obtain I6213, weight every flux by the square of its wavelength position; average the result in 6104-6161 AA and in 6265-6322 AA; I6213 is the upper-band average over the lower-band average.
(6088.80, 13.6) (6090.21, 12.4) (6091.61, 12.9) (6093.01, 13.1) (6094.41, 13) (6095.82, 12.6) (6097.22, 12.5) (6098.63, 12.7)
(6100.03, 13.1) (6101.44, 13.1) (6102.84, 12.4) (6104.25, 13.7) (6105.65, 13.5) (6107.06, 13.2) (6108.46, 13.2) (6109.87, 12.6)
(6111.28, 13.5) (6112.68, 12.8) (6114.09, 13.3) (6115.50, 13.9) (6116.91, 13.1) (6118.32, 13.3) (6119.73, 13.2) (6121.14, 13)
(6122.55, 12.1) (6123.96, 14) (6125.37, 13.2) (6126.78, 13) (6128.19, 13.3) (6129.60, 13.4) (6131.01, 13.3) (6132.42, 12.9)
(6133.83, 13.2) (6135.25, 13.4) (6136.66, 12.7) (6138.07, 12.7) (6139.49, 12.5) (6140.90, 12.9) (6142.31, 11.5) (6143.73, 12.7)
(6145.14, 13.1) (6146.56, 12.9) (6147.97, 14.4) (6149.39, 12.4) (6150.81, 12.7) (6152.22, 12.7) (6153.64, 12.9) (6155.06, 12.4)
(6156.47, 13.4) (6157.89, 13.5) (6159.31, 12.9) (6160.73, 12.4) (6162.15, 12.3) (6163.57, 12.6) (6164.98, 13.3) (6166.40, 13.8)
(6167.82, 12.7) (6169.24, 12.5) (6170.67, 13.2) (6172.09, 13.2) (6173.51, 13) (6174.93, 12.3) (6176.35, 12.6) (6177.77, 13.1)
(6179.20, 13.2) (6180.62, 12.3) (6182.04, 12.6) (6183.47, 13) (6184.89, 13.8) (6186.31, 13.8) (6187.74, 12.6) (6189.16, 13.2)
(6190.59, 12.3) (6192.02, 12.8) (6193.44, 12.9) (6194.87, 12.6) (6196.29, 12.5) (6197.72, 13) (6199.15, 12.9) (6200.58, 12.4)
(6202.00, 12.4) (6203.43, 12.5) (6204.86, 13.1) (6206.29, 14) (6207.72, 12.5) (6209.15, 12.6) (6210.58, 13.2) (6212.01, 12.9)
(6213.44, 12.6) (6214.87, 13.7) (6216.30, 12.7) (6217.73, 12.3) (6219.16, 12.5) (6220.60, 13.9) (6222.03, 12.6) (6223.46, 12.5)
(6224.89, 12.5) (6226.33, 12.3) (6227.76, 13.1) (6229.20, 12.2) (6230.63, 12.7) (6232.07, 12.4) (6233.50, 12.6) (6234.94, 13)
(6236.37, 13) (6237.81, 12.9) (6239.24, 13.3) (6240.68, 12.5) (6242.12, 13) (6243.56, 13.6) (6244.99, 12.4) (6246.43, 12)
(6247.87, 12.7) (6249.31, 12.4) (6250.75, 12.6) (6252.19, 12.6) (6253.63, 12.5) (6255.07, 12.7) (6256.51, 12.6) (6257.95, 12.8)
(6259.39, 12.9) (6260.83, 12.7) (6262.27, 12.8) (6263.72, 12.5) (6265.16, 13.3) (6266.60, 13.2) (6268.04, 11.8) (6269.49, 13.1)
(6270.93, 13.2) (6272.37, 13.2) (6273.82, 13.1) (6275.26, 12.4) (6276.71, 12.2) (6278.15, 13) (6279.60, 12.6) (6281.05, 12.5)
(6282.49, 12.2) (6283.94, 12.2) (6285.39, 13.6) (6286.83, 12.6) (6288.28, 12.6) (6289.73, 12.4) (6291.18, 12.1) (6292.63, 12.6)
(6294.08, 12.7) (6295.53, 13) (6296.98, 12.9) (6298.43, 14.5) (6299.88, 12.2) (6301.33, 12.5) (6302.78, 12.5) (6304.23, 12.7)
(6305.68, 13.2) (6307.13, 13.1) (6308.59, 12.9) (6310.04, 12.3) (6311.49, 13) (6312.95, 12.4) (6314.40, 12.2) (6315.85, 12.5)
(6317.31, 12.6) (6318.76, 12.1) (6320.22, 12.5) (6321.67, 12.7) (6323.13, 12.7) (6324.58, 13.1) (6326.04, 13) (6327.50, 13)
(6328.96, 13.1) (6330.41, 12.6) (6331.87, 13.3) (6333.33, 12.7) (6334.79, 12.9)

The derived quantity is 1.03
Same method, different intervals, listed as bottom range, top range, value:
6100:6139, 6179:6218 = 1.01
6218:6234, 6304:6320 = 1.03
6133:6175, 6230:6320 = 1.03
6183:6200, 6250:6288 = 1.01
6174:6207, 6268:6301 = 1.02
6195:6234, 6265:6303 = 1.02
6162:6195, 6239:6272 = 1.01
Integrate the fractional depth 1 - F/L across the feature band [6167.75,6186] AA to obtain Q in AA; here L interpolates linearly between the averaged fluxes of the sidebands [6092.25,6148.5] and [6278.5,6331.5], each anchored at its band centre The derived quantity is 0.0 AA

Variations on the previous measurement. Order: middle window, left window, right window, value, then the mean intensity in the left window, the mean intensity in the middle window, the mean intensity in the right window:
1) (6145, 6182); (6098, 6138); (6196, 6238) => 0.2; 13.1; 12.9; 12.8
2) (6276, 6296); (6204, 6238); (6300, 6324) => 0.1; 12.8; 12.6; 12.6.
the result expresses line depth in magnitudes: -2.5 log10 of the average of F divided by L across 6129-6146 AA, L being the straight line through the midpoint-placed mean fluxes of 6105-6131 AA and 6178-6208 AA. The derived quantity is 0.02 mag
